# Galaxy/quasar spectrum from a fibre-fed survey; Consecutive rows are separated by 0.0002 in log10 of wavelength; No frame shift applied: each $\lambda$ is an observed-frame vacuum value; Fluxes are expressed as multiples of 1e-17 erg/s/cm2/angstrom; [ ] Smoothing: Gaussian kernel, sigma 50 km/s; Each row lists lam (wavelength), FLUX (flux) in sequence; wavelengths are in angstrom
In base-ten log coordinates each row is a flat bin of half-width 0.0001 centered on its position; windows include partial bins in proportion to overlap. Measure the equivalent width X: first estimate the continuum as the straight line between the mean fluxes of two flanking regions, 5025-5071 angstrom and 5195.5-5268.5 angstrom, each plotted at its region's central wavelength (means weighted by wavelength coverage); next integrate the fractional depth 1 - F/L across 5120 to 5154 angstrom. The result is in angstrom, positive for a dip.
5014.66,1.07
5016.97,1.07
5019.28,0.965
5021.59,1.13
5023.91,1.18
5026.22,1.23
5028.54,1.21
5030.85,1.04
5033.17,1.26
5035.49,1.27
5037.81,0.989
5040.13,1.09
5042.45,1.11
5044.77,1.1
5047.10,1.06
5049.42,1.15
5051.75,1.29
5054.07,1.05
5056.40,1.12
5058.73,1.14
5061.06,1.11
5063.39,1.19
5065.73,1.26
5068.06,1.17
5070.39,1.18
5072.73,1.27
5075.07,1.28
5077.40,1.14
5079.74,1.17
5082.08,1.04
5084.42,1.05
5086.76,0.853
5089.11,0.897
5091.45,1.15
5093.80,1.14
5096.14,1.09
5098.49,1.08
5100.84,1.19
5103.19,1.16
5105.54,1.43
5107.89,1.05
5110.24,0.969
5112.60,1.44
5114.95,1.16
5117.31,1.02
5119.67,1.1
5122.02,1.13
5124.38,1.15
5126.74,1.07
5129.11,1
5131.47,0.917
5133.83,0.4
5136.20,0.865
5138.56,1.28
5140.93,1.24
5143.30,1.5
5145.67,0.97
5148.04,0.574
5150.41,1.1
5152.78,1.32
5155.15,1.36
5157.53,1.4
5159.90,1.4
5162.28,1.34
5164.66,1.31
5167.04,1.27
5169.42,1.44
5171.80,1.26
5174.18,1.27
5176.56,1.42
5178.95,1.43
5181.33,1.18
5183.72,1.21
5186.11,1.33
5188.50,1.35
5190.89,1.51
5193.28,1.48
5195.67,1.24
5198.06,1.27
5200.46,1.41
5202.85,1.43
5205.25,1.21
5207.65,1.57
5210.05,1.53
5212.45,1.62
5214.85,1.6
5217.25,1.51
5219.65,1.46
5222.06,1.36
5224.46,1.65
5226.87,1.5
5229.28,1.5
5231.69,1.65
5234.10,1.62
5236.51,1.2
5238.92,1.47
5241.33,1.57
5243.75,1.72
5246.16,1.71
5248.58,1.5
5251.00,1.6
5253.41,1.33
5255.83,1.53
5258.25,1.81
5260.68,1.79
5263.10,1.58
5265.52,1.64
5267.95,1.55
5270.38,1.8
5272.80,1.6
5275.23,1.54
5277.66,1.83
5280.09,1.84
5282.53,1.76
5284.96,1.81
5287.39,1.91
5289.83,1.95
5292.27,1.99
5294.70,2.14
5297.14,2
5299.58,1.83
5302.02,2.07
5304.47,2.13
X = 7.5 angstrom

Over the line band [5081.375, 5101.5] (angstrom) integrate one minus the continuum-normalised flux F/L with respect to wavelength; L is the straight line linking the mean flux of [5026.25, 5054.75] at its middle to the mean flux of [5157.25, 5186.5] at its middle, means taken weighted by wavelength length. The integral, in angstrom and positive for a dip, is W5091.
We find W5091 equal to 2.7 angstrom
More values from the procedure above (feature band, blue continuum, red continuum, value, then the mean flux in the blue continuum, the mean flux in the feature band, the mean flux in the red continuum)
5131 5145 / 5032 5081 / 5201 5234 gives 3.16 angstrom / 1.16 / 1.04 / 1.51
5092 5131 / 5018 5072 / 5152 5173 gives 3.86 angstrom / 1.14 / 1.13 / 1.34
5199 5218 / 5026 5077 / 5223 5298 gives 0.84 angstrom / 1.16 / 1.48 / 1.68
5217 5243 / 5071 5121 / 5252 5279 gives 0.48 angstrom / 1.13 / 1.5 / 1.64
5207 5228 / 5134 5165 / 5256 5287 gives -0.84 angstrom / 1.18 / 1.53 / 1.71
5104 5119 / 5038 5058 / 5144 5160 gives -0.47 angstrom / 1.12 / 1.17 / 1.16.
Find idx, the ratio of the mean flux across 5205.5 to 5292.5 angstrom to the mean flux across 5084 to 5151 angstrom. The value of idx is 1.52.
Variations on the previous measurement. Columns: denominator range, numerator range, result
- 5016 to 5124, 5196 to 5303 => 1.44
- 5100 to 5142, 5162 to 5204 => 1.24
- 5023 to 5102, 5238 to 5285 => 1.45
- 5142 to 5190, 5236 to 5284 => 1.28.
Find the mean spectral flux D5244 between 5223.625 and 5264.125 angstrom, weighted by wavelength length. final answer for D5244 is 1.57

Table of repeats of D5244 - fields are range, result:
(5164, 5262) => 1.46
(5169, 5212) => 1.37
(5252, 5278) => 1.63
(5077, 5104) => 1.08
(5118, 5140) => 0.994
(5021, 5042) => 1.15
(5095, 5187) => 1.17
